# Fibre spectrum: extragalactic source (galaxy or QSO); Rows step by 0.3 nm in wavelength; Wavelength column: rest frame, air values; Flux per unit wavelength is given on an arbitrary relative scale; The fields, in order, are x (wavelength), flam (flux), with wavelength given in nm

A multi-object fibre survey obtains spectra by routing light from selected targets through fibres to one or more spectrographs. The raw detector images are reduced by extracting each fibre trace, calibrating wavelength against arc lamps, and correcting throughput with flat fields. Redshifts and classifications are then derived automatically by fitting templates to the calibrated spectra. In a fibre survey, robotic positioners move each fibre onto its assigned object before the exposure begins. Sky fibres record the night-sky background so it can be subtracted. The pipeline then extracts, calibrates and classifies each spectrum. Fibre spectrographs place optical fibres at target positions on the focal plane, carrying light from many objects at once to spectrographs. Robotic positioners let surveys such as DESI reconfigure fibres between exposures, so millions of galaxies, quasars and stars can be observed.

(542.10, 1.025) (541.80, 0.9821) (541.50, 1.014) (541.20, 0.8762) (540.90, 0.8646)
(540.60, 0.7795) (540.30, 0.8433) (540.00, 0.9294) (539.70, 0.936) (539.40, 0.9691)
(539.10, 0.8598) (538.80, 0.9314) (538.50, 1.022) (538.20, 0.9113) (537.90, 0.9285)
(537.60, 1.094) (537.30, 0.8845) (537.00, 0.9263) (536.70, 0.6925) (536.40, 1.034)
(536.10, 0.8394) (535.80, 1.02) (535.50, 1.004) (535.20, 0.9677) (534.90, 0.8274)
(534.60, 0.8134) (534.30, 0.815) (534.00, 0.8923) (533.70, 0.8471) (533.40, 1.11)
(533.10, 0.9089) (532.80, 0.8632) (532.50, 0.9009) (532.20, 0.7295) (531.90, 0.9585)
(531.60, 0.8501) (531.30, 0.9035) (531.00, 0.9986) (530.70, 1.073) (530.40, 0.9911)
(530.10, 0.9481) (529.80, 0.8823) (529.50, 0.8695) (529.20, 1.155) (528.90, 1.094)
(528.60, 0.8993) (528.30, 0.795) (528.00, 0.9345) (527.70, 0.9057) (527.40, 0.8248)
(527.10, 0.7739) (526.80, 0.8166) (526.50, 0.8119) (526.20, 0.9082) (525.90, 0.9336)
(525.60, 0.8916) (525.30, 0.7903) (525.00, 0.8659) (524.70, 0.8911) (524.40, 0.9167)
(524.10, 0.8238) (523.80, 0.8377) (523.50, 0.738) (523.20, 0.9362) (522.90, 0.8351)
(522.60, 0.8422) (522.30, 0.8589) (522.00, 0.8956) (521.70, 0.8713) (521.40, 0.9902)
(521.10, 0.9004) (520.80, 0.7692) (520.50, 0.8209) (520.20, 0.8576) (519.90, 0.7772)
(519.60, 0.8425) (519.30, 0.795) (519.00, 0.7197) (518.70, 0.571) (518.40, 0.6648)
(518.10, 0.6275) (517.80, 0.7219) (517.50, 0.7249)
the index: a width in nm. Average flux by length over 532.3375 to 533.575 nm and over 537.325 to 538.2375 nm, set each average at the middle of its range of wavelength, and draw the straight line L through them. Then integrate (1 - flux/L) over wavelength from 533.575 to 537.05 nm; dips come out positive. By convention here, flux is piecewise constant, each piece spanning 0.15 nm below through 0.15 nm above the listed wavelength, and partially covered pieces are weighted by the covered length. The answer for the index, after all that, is 0.247 nm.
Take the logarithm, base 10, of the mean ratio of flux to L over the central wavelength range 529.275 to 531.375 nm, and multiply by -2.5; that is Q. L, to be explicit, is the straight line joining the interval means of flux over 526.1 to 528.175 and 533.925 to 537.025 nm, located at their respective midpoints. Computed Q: -0.11 mag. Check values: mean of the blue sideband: 0.852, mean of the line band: 0.961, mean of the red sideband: 0.893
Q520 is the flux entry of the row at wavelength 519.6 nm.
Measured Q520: 0.8425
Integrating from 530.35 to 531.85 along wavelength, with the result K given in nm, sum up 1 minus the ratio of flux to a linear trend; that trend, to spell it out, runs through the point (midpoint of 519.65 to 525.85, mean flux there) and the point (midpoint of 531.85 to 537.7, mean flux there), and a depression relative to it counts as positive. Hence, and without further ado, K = -0.121 nm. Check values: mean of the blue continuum 0.857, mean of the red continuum 0.904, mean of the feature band 0.961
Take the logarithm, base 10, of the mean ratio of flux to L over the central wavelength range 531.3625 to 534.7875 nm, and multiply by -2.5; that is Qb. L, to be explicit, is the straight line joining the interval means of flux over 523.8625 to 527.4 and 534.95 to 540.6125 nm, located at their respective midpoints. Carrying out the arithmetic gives 0.02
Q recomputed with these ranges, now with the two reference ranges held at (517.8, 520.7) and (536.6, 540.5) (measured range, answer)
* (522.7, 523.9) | -0.079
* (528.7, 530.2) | -0.183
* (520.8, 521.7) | -0.188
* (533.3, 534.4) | -0.045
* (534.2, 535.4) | 0.026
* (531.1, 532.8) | -0.018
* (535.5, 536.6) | -0.073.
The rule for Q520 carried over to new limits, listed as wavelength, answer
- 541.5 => 1.014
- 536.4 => 1.034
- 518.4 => 0.6648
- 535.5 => 1.004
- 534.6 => 0.8134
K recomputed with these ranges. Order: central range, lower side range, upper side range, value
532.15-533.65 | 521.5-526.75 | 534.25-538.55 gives -0.01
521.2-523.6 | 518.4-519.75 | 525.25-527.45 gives -0.29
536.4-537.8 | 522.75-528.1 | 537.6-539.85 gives 0.03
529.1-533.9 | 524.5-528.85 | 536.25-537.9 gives -0.22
